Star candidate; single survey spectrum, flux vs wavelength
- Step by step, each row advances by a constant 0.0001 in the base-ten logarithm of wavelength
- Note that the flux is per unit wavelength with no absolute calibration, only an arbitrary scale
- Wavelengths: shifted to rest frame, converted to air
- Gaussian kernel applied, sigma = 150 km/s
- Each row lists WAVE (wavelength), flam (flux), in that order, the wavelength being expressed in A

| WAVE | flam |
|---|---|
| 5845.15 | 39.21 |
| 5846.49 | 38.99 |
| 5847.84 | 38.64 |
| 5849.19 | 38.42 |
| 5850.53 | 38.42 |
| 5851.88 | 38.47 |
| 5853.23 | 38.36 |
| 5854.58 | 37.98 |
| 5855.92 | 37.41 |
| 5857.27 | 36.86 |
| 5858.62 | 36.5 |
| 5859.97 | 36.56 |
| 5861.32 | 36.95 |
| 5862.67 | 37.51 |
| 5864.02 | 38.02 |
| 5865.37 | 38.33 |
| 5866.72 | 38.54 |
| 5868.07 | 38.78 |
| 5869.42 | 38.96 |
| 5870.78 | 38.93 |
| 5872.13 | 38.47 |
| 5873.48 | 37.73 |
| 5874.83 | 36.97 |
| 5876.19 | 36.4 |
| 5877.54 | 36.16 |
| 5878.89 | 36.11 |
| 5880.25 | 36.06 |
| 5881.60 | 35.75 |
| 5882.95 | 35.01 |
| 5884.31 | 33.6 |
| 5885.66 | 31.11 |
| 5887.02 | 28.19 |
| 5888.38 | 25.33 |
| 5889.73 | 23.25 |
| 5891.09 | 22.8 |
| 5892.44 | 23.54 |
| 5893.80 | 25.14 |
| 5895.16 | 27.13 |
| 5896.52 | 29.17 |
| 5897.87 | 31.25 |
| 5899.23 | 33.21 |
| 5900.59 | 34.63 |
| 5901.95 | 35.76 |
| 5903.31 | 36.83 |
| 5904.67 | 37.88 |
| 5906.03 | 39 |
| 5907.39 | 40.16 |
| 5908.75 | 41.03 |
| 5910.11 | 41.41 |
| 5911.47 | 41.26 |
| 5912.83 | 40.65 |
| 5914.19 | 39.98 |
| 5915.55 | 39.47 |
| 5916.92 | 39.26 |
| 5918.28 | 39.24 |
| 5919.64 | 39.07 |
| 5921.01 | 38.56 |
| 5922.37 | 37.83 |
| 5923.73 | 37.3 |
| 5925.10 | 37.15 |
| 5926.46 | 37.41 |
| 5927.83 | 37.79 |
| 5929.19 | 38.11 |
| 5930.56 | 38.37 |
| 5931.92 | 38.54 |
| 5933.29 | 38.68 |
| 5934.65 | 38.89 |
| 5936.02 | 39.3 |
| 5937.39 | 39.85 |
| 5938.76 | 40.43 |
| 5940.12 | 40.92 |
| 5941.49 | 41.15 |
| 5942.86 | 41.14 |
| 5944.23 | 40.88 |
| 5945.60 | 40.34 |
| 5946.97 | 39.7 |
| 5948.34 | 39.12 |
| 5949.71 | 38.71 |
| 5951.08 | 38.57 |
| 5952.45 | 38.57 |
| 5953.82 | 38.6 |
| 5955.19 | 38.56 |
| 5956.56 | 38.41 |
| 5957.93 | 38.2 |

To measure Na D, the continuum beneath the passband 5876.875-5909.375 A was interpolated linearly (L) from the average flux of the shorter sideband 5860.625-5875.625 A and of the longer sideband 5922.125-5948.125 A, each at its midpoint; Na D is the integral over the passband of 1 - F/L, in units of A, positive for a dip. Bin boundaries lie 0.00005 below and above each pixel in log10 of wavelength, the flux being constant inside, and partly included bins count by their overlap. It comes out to 5.1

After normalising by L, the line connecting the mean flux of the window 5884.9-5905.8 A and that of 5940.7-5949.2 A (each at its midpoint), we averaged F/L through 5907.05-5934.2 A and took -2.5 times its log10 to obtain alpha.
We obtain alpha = -0.116 mag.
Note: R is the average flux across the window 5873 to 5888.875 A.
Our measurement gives 34.1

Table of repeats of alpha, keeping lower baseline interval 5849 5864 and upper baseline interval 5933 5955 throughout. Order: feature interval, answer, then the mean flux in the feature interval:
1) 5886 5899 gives 0.40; 26.6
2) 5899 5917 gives 0.00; 38.7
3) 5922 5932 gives 0.04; 37.8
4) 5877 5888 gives 0.14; 33.7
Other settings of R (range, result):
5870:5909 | 33.3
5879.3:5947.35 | 36.2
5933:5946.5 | 40.2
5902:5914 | 39.6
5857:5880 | 37.5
